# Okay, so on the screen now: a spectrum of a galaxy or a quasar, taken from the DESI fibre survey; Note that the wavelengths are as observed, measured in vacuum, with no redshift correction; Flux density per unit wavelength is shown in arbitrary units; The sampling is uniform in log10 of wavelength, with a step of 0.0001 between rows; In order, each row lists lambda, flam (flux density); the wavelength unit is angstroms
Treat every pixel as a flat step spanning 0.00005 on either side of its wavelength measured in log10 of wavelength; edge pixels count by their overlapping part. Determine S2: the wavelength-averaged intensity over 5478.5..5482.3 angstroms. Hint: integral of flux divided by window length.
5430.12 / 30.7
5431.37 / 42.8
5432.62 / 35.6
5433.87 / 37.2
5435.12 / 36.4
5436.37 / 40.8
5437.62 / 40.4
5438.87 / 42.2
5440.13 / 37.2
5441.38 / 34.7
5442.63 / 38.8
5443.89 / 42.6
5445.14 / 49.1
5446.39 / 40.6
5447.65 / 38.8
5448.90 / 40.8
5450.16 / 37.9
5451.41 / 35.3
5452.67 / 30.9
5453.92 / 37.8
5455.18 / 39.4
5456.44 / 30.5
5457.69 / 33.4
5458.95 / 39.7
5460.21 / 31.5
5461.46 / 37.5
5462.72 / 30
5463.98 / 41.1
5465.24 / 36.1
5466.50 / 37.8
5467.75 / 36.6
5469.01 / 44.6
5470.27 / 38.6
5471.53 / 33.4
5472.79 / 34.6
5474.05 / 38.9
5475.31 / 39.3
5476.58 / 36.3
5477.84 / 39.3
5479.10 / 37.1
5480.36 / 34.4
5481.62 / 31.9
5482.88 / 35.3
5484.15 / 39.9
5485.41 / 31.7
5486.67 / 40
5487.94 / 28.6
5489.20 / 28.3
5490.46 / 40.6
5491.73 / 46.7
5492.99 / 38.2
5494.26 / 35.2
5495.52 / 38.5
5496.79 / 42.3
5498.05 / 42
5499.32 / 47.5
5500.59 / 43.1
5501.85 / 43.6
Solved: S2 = 34.5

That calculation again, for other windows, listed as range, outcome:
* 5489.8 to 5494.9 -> 40.1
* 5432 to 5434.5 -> 36.4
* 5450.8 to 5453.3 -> 33.1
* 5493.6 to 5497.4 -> 38.6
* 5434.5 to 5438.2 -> 39.2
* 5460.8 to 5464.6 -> 36.2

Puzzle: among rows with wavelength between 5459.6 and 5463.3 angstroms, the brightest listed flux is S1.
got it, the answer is 37.5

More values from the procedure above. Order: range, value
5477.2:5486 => 39.9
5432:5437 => 40.8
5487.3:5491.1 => 40.6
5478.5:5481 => 37.1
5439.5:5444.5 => 42.6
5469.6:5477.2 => 39.3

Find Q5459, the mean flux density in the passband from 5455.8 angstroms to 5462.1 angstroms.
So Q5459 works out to 34.5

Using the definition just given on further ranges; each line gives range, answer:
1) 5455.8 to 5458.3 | 32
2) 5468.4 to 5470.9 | 41.6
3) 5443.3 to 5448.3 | 42.8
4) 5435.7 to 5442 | 39.1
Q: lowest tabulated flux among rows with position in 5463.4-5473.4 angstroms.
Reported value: 33.4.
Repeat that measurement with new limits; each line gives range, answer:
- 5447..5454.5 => 30.9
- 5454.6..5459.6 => 30.5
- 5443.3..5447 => 40.6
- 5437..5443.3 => 34.7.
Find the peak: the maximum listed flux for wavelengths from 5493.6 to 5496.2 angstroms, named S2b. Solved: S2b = 38.5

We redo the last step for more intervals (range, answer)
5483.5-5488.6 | 40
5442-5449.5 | 49.1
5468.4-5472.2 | 44.6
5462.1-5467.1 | 41.1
